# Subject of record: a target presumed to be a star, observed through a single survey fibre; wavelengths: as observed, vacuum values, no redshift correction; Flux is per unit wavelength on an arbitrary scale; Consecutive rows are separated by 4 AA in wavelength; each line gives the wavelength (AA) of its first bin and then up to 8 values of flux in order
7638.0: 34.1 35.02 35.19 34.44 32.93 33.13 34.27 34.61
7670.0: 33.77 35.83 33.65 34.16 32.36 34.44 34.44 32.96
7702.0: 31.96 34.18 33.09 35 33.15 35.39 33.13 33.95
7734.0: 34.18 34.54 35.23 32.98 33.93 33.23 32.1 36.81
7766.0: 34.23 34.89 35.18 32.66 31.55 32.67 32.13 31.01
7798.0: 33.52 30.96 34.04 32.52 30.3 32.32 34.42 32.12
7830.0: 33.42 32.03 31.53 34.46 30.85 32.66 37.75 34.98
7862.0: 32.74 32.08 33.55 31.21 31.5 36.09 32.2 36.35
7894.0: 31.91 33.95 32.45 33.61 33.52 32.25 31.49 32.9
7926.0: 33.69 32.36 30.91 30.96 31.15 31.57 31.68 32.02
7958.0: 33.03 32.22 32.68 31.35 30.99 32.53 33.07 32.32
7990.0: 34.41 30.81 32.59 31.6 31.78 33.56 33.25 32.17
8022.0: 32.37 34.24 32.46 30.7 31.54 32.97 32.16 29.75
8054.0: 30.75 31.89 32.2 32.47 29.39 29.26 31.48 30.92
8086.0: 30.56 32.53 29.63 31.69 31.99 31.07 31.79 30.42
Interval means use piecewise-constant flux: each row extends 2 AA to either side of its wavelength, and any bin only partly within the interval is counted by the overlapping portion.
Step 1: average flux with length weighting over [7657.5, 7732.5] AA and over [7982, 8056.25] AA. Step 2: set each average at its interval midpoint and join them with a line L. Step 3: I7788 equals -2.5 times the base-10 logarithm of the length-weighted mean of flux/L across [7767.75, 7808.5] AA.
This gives 0.018 mag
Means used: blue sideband 33.9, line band 32.9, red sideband 32.2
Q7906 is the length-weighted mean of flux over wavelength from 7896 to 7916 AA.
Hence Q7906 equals 33.2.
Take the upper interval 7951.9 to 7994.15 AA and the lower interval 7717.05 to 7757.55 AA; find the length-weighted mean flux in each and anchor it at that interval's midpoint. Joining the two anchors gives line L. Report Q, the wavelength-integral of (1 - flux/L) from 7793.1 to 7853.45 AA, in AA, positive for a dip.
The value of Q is 1.4 AA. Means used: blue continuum 33.9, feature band 32.6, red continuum 32.4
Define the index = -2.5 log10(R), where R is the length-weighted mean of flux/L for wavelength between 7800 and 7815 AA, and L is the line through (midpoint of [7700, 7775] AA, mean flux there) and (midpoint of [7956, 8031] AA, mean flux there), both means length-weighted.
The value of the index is 0.05 mag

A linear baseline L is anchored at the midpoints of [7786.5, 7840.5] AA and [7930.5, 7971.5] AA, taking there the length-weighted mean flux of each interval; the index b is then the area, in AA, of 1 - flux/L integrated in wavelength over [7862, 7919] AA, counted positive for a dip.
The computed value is -1.8 AA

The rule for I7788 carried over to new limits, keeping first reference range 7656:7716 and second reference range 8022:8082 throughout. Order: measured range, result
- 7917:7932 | -0.01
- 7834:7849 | 0.02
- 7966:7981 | 0.01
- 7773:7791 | 0.02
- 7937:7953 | 0.03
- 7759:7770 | -0.06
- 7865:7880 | 0.02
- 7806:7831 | 0.01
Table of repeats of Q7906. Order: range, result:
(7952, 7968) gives 32.5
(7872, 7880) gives 31.4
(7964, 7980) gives 31.9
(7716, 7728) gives 33.9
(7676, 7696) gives 33.8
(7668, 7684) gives 34.4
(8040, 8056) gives 31.4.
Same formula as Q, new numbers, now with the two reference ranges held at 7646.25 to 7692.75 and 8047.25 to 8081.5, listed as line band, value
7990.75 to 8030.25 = -1.5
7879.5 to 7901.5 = -1.1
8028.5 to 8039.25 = -0.1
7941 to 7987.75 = -0.5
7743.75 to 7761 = 0.0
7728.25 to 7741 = -0.3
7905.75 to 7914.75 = -0.3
